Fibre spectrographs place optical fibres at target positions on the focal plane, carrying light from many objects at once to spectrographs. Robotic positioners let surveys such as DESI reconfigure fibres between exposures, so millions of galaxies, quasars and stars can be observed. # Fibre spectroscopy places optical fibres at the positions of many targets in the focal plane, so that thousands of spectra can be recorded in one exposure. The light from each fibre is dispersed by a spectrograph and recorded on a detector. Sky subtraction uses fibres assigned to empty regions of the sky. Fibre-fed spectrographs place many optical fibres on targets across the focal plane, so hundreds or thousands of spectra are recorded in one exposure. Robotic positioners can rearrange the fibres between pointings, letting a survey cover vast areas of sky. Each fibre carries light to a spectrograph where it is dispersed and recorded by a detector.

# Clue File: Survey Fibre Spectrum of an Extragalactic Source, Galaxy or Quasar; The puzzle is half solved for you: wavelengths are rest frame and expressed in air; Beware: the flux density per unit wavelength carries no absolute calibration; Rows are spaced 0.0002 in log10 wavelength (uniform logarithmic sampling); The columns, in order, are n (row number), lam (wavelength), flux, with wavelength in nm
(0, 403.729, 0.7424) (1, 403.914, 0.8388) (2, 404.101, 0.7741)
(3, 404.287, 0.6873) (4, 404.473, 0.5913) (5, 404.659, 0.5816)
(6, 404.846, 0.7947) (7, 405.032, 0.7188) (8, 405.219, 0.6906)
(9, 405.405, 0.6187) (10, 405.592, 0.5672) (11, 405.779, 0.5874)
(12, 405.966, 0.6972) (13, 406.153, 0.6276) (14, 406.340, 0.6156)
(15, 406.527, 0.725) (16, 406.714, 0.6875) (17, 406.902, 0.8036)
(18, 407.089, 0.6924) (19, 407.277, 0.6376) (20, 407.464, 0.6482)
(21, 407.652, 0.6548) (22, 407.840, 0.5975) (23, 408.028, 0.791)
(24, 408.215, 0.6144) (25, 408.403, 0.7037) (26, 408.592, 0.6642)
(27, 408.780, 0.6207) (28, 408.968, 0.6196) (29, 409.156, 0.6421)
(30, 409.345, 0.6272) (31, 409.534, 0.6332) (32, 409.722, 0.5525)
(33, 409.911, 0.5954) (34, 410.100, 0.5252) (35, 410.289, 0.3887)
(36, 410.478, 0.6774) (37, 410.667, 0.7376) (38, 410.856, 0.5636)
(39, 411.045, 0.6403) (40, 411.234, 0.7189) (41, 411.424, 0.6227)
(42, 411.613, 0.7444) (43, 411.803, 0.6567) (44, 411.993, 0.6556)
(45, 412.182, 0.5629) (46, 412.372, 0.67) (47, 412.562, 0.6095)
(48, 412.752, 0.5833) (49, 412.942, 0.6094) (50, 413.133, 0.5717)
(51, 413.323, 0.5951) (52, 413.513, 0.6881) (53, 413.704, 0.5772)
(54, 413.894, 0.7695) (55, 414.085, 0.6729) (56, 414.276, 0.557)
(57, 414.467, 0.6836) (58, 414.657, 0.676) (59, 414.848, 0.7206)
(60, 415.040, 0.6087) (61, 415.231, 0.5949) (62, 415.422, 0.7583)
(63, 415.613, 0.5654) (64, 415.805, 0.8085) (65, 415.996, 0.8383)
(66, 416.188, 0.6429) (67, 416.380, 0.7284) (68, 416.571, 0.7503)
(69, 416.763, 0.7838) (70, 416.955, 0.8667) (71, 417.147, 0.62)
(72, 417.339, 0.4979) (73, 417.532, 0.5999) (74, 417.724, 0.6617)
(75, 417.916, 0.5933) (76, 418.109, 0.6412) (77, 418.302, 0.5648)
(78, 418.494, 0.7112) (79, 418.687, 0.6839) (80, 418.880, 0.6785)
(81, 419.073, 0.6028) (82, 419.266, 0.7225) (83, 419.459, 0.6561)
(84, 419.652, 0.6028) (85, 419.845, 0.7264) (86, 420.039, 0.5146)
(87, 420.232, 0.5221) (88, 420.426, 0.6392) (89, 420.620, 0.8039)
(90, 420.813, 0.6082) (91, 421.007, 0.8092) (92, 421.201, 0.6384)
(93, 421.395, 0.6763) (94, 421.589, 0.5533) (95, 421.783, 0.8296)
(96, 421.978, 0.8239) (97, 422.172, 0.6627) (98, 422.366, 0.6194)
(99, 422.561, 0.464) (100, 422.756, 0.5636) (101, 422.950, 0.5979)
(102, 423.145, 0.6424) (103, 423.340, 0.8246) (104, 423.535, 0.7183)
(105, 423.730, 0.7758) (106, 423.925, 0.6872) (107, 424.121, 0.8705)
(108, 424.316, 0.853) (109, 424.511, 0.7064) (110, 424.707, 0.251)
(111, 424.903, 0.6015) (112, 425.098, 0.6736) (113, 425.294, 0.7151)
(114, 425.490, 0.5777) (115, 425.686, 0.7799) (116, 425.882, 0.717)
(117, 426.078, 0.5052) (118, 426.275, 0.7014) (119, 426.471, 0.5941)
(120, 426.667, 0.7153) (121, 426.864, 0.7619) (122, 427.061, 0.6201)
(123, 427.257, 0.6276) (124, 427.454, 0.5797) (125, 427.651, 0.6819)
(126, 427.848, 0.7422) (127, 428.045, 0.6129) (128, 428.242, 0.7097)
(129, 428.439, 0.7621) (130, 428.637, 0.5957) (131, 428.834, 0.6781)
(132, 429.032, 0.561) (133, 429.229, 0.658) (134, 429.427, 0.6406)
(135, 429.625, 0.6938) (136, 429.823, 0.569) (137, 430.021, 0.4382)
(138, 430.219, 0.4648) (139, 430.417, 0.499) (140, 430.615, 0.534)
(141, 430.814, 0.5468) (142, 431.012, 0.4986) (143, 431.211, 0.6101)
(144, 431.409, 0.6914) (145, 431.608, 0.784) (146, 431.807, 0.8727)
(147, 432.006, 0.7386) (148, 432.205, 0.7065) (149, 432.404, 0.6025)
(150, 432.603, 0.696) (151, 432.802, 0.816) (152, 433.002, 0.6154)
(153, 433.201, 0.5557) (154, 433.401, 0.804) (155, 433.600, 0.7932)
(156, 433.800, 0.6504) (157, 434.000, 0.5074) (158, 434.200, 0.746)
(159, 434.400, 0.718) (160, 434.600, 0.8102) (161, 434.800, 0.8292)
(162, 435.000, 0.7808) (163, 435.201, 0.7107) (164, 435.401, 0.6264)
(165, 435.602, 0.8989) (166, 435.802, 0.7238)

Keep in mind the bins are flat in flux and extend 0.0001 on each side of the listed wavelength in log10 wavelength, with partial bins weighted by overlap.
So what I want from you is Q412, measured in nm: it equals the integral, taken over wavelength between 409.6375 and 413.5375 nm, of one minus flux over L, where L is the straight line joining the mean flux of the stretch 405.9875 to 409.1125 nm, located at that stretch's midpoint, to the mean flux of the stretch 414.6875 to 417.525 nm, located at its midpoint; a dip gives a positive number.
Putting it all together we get 0.372 nm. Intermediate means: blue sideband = 0.669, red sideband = 0.695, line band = 0.617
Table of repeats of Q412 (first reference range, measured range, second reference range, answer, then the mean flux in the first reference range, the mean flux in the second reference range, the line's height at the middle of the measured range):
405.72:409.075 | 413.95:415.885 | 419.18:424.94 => 0.00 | 0.667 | 0.666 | 0.666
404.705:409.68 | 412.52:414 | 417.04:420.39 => 0.04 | 0.663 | 0.625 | 0.643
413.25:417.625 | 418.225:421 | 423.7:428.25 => 0.09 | 0.679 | 0.667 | 0.674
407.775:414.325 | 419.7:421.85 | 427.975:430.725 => -0.16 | 0.631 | 0.601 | 0.615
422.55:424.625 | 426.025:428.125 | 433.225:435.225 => 0.18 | 0.707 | 0.729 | 0.714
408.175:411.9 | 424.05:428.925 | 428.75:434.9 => -0.11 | 0.628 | 0.656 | 0.649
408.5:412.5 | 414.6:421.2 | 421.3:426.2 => -0.22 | 0.625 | 0.668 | 0.649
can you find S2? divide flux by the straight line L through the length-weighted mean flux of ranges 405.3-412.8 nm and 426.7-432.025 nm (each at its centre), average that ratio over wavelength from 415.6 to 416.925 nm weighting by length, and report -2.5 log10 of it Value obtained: -0.17 mag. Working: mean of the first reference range 0.64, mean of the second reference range 0.635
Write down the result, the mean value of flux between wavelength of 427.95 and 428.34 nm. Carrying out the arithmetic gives 0.662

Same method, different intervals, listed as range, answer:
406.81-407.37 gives 0.711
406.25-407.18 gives 0.705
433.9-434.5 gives 0.657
